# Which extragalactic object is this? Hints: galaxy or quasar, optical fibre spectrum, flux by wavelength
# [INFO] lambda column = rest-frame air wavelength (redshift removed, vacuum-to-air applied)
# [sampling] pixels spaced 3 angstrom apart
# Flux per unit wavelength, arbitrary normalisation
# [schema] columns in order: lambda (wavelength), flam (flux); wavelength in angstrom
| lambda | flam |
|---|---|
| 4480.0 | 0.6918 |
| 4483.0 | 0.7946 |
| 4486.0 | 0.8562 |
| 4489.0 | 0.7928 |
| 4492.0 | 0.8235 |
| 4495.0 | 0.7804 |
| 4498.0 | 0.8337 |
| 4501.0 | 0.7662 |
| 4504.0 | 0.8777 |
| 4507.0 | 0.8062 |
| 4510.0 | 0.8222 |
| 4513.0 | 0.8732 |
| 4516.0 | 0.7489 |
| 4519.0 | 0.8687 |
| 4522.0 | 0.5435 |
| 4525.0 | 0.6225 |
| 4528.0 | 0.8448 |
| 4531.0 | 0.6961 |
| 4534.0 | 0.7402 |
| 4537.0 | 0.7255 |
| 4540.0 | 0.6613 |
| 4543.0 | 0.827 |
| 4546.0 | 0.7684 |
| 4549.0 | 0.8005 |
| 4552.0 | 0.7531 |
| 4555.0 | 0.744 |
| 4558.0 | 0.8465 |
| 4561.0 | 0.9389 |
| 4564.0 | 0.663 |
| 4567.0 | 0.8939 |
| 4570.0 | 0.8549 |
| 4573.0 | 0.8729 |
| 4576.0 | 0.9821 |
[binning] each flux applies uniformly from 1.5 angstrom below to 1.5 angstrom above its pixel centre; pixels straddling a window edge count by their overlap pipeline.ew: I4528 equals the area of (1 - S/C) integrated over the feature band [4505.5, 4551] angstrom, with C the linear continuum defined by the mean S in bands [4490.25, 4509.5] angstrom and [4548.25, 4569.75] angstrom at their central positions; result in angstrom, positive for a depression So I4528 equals 3.1 angstrom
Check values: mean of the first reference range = 0.815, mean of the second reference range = 0.809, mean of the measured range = 0.757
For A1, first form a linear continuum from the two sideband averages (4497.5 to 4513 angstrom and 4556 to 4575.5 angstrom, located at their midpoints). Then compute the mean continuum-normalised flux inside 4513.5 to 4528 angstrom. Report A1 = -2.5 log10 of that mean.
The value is 0.15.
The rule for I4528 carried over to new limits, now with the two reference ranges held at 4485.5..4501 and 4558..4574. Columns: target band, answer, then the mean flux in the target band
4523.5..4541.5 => 2.5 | 0.715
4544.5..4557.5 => 1.0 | 0.773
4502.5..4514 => -0.4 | 0.844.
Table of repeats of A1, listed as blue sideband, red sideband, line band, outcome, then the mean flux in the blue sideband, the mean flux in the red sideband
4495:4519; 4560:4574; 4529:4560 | 0.10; 0.819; 0.84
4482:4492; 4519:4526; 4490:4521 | -0.13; 0.817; 0.641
